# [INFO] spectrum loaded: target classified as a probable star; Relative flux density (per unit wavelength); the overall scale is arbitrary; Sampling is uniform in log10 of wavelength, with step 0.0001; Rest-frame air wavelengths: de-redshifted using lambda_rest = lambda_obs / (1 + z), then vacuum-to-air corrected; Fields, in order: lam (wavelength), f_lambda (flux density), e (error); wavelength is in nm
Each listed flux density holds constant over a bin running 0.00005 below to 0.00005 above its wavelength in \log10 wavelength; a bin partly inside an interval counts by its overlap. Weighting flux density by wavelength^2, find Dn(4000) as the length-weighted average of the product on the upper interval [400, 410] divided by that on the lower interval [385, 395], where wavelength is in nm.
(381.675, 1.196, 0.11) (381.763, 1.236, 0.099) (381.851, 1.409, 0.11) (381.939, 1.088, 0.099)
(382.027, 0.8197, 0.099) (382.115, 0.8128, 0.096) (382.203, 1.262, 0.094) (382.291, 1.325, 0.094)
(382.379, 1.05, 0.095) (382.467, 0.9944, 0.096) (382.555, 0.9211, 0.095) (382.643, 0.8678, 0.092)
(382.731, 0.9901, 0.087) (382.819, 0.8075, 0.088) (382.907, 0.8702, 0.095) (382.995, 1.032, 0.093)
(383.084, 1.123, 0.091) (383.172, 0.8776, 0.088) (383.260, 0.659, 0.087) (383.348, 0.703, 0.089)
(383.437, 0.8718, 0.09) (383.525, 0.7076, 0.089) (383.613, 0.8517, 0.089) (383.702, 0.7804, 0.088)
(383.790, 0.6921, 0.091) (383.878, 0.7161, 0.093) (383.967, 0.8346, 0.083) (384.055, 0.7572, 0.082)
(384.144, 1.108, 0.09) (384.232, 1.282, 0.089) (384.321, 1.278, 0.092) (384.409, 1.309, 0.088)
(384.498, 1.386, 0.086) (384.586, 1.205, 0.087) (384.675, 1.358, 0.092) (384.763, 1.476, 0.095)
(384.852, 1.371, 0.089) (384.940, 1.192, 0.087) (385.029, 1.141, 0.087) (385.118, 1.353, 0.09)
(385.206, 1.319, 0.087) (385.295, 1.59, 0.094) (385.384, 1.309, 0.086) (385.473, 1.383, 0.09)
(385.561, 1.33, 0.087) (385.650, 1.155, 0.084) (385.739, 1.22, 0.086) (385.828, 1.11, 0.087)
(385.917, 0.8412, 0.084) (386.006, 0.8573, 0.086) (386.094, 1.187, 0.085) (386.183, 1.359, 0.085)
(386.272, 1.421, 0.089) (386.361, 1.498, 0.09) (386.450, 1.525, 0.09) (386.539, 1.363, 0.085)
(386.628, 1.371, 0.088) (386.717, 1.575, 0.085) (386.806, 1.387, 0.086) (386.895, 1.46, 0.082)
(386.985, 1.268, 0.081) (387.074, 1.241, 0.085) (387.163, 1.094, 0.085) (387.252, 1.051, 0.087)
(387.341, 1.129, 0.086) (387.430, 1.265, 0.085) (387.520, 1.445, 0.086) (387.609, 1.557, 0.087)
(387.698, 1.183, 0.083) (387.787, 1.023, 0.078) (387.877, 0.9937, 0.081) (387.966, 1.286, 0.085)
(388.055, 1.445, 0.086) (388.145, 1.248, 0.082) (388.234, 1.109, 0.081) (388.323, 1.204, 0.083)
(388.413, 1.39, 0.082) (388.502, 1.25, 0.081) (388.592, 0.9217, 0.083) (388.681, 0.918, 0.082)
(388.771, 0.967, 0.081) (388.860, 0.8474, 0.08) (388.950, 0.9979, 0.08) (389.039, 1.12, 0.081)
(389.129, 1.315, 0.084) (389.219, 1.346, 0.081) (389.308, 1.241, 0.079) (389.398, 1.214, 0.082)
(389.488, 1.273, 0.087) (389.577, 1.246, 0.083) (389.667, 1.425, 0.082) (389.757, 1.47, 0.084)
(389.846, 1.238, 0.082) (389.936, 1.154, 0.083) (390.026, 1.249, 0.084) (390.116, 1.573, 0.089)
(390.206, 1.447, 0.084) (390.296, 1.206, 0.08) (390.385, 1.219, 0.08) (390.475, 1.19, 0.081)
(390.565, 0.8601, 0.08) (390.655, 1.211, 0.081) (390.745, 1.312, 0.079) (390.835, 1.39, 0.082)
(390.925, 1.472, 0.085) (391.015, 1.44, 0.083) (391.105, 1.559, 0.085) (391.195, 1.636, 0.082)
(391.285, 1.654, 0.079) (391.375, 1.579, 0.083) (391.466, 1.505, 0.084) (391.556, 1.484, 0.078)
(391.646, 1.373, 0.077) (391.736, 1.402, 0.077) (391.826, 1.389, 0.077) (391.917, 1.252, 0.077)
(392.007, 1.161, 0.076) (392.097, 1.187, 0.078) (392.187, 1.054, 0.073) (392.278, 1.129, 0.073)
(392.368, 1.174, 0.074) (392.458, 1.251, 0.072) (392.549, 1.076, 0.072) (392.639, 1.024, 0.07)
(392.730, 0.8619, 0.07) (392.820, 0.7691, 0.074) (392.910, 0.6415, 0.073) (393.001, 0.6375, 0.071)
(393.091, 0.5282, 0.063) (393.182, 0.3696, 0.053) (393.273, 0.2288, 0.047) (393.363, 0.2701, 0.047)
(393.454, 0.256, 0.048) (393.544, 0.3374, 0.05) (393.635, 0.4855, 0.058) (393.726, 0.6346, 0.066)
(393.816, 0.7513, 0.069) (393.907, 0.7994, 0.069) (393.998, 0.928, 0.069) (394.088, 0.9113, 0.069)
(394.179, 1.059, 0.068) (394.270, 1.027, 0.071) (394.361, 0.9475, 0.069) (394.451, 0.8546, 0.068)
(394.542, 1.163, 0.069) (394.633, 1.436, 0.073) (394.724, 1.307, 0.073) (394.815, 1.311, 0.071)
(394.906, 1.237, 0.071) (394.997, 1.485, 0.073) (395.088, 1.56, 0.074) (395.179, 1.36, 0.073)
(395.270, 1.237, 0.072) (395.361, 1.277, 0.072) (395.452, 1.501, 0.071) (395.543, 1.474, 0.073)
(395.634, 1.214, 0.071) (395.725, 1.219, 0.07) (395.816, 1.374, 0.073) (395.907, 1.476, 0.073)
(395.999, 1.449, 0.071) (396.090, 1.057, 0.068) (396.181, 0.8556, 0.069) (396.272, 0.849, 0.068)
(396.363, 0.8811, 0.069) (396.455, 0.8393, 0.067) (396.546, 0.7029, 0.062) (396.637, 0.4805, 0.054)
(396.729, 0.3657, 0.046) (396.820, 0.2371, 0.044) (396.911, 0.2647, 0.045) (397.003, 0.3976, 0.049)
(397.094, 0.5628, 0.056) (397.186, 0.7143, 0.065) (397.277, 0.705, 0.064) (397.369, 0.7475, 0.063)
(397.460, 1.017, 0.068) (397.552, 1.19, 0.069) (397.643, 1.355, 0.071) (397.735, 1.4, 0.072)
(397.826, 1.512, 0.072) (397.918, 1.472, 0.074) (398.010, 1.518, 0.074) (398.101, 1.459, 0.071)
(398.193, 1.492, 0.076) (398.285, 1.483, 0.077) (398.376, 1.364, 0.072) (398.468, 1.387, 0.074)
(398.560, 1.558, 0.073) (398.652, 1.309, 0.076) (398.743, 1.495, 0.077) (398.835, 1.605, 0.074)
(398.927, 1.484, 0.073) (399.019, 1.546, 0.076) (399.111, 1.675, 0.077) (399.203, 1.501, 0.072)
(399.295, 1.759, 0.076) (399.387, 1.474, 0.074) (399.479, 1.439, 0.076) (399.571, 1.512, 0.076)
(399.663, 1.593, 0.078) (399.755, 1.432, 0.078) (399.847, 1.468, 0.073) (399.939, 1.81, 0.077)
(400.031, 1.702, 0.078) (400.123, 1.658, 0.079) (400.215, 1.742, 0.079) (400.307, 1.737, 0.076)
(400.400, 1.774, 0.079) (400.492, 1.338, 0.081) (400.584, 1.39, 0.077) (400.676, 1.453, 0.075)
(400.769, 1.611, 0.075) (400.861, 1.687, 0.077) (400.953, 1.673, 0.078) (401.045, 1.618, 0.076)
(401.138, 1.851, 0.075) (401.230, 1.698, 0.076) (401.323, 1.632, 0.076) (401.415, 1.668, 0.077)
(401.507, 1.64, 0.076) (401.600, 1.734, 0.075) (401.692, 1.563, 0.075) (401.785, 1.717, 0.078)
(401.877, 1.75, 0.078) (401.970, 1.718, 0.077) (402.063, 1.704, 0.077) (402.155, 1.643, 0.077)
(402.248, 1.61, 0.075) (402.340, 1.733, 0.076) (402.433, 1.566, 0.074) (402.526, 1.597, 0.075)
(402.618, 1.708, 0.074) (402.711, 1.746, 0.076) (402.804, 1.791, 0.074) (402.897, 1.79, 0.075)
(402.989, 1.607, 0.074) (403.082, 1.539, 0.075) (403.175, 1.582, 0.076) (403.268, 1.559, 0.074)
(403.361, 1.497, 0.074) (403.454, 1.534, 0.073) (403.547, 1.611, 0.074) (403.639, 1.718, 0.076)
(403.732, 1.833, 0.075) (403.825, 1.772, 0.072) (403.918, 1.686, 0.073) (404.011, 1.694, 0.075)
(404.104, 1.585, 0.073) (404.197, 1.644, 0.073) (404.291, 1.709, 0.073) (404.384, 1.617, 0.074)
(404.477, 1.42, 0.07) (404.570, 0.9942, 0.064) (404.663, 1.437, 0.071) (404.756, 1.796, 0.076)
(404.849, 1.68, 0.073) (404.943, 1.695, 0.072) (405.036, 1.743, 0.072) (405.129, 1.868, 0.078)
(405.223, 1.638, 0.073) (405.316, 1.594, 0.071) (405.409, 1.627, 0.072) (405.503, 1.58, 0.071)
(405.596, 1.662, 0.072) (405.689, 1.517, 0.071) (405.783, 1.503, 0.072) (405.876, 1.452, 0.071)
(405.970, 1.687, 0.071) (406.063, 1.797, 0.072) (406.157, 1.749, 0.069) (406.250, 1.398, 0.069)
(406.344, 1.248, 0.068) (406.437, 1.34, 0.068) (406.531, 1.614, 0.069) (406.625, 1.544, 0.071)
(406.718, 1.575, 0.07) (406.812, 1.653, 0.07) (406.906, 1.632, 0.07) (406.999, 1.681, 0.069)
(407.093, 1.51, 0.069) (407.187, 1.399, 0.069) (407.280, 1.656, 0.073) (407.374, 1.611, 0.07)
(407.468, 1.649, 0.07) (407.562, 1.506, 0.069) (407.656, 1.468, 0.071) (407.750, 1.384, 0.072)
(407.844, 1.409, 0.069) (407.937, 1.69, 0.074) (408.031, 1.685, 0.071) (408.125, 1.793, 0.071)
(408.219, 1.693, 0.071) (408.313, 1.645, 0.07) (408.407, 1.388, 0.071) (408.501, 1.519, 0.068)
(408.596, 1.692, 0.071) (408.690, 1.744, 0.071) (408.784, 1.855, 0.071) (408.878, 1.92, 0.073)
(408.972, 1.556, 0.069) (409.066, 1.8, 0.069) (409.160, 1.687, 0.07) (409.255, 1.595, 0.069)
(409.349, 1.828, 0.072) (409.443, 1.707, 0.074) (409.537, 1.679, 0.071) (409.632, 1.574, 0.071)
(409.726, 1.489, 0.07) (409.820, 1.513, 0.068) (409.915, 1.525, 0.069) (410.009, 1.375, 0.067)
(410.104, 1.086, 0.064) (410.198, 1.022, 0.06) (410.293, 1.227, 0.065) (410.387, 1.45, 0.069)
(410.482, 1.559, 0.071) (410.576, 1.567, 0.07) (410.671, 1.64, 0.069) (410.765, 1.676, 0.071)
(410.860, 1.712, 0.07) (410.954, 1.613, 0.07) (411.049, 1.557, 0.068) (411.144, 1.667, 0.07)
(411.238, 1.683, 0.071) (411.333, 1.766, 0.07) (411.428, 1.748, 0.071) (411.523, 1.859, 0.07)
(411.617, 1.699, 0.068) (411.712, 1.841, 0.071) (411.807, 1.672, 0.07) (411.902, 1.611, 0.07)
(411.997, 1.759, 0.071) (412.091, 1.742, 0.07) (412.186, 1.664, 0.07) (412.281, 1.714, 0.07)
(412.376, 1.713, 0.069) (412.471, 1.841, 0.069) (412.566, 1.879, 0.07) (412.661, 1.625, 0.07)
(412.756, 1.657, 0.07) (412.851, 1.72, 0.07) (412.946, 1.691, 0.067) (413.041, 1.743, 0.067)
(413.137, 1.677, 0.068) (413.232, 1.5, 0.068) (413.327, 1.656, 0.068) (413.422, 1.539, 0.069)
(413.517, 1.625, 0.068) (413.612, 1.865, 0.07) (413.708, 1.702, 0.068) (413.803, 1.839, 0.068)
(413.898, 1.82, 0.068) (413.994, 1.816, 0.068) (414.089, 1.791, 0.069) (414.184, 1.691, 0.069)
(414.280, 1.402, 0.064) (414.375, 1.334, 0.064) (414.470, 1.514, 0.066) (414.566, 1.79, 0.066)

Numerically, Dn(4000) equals 1.51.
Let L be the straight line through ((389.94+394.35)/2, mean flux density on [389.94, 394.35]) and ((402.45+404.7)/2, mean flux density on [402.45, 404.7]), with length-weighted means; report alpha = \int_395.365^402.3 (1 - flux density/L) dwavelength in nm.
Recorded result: 0.17 nm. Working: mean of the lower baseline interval 1.06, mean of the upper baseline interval 1.61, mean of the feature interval 1.36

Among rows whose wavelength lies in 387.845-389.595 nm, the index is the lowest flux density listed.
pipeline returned 0.8474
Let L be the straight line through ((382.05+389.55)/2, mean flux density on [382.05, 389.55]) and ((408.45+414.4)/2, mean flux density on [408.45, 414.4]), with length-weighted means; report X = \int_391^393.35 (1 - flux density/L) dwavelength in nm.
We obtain 0.29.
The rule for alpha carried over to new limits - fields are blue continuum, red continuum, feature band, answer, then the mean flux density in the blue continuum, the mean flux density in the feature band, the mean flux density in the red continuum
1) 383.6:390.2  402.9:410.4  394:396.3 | 0.25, 1.22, 1.22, 1.58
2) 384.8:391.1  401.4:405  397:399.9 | 0.33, 1.26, 1.35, 1.64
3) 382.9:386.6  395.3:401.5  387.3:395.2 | 0.55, 1.13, 1.13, 1.32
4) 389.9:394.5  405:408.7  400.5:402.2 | -0.32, 1.06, 1.65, 1.59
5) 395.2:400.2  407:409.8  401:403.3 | -0.45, 1.24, 1.67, 1.63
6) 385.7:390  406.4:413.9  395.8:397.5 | 0.75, 1.23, 0.777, 1.63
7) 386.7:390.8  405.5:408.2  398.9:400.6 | -0.18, 1.23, 1.59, 1.57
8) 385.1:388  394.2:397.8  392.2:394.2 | 0.68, 1.28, 0.734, 1.04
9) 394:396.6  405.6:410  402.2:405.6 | -0.39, 1.17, 1.63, 1.6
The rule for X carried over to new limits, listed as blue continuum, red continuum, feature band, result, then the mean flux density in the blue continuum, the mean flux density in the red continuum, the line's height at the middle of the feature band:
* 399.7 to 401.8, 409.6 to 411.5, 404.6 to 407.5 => -0.03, 1.63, 1.53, 1.58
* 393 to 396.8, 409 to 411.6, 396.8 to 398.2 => 0.08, 0.955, 1.58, 1.06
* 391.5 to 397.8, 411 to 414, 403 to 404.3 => -0.28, 0.973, 1.71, 1.35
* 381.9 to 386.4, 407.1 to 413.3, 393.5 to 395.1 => 0.37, 1.09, 1.62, 1.3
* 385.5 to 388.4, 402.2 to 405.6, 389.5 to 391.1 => 0.03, 1.26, 1.63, 1.33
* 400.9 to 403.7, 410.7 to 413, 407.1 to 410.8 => 0.28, 1.66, 1.71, 1.7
